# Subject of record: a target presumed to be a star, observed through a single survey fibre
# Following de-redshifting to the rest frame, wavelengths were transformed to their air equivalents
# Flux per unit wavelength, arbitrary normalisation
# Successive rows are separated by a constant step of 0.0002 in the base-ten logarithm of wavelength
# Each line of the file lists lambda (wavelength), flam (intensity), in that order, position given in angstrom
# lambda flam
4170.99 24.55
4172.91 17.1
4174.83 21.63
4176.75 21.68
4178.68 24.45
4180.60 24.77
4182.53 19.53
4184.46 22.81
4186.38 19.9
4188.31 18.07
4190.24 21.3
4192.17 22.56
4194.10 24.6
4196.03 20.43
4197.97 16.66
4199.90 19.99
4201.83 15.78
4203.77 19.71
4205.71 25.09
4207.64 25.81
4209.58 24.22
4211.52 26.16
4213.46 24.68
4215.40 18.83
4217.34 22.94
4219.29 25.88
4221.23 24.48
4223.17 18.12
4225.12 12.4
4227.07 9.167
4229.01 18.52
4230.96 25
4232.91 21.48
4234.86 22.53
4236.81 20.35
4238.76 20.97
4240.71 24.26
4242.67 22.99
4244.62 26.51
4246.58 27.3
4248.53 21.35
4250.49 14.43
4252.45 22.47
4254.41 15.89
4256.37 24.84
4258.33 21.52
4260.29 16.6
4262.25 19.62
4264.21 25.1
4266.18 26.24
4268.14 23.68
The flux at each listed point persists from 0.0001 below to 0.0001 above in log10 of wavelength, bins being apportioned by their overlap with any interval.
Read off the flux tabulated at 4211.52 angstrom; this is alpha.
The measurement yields 26.16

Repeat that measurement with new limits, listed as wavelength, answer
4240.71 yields 24.26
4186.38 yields 19.9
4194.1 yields 24.6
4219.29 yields 25.88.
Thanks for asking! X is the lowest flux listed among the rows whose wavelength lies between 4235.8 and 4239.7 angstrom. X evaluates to 20.35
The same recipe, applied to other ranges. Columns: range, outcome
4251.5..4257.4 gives 15.89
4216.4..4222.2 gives 22.94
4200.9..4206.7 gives 15.78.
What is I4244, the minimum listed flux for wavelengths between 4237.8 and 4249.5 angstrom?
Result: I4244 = 20.97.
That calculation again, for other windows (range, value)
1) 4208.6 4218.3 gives 18.83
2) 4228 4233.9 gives 18.52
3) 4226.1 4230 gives 9.167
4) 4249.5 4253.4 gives 14.43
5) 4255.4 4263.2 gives 16.6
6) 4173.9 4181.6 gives 21.63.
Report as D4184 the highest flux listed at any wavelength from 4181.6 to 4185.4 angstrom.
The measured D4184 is 22.81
